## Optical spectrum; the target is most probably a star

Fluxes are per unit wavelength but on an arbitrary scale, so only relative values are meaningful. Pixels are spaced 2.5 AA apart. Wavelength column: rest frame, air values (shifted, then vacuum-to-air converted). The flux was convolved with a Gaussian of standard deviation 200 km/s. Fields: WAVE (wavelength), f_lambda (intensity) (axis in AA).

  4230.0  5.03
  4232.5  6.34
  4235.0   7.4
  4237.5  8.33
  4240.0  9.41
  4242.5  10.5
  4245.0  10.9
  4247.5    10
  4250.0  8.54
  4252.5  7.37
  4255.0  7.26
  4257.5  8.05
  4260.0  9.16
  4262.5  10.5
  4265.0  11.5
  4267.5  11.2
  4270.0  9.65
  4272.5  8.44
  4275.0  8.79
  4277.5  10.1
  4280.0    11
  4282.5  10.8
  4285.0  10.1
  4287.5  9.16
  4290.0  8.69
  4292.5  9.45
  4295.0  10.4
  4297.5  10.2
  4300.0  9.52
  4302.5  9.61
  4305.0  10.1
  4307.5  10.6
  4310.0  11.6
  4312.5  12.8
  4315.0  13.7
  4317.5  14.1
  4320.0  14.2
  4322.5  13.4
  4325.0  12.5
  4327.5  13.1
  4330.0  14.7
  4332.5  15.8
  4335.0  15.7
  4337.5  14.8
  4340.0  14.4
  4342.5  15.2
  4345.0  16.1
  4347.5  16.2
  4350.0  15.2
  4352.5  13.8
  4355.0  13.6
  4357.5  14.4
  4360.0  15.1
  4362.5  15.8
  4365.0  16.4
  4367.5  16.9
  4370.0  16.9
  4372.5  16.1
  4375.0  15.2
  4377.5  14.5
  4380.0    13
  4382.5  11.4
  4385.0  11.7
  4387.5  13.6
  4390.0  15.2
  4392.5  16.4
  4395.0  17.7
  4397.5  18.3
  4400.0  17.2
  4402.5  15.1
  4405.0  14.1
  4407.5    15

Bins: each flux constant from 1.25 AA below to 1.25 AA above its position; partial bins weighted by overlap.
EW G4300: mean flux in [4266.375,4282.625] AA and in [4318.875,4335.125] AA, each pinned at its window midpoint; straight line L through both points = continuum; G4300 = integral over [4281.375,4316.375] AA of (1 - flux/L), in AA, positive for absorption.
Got 4.09 AA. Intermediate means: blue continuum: 9.93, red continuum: 14.1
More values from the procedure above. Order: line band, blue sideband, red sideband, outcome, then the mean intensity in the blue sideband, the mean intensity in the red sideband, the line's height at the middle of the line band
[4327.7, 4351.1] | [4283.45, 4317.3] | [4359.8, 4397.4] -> -4.3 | 10.6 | 15.2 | 12.9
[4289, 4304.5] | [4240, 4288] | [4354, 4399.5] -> 2.2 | 9.63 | 15.2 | 11.2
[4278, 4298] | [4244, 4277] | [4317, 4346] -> 2.4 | 9.34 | 14.5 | 11.3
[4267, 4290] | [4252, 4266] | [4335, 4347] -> 1.5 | 9.01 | 15.3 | 10.5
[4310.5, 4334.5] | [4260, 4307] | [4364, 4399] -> -3.5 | 9.95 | 15.2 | 12.1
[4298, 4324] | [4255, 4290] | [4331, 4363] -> 1.3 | 9.74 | 15.1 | 12.5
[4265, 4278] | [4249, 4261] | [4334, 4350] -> -0.5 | 8.04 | 15.4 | 9.44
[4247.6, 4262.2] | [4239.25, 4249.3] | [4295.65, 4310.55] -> 2.6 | 10.2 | 10.2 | 10.2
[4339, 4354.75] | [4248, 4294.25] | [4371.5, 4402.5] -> -2.4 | 9.45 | 15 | 13.1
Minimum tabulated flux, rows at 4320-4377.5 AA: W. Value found 12.5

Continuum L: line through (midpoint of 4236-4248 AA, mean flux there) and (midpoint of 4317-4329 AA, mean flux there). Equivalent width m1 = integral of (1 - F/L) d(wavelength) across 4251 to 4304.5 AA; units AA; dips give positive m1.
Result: 8.49 AA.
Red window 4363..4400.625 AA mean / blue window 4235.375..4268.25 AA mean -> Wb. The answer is 1.64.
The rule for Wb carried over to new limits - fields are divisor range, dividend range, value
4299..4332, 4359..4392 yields 1.19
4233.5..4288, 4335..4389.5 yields 1.57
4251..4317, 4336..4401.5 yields 1.51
